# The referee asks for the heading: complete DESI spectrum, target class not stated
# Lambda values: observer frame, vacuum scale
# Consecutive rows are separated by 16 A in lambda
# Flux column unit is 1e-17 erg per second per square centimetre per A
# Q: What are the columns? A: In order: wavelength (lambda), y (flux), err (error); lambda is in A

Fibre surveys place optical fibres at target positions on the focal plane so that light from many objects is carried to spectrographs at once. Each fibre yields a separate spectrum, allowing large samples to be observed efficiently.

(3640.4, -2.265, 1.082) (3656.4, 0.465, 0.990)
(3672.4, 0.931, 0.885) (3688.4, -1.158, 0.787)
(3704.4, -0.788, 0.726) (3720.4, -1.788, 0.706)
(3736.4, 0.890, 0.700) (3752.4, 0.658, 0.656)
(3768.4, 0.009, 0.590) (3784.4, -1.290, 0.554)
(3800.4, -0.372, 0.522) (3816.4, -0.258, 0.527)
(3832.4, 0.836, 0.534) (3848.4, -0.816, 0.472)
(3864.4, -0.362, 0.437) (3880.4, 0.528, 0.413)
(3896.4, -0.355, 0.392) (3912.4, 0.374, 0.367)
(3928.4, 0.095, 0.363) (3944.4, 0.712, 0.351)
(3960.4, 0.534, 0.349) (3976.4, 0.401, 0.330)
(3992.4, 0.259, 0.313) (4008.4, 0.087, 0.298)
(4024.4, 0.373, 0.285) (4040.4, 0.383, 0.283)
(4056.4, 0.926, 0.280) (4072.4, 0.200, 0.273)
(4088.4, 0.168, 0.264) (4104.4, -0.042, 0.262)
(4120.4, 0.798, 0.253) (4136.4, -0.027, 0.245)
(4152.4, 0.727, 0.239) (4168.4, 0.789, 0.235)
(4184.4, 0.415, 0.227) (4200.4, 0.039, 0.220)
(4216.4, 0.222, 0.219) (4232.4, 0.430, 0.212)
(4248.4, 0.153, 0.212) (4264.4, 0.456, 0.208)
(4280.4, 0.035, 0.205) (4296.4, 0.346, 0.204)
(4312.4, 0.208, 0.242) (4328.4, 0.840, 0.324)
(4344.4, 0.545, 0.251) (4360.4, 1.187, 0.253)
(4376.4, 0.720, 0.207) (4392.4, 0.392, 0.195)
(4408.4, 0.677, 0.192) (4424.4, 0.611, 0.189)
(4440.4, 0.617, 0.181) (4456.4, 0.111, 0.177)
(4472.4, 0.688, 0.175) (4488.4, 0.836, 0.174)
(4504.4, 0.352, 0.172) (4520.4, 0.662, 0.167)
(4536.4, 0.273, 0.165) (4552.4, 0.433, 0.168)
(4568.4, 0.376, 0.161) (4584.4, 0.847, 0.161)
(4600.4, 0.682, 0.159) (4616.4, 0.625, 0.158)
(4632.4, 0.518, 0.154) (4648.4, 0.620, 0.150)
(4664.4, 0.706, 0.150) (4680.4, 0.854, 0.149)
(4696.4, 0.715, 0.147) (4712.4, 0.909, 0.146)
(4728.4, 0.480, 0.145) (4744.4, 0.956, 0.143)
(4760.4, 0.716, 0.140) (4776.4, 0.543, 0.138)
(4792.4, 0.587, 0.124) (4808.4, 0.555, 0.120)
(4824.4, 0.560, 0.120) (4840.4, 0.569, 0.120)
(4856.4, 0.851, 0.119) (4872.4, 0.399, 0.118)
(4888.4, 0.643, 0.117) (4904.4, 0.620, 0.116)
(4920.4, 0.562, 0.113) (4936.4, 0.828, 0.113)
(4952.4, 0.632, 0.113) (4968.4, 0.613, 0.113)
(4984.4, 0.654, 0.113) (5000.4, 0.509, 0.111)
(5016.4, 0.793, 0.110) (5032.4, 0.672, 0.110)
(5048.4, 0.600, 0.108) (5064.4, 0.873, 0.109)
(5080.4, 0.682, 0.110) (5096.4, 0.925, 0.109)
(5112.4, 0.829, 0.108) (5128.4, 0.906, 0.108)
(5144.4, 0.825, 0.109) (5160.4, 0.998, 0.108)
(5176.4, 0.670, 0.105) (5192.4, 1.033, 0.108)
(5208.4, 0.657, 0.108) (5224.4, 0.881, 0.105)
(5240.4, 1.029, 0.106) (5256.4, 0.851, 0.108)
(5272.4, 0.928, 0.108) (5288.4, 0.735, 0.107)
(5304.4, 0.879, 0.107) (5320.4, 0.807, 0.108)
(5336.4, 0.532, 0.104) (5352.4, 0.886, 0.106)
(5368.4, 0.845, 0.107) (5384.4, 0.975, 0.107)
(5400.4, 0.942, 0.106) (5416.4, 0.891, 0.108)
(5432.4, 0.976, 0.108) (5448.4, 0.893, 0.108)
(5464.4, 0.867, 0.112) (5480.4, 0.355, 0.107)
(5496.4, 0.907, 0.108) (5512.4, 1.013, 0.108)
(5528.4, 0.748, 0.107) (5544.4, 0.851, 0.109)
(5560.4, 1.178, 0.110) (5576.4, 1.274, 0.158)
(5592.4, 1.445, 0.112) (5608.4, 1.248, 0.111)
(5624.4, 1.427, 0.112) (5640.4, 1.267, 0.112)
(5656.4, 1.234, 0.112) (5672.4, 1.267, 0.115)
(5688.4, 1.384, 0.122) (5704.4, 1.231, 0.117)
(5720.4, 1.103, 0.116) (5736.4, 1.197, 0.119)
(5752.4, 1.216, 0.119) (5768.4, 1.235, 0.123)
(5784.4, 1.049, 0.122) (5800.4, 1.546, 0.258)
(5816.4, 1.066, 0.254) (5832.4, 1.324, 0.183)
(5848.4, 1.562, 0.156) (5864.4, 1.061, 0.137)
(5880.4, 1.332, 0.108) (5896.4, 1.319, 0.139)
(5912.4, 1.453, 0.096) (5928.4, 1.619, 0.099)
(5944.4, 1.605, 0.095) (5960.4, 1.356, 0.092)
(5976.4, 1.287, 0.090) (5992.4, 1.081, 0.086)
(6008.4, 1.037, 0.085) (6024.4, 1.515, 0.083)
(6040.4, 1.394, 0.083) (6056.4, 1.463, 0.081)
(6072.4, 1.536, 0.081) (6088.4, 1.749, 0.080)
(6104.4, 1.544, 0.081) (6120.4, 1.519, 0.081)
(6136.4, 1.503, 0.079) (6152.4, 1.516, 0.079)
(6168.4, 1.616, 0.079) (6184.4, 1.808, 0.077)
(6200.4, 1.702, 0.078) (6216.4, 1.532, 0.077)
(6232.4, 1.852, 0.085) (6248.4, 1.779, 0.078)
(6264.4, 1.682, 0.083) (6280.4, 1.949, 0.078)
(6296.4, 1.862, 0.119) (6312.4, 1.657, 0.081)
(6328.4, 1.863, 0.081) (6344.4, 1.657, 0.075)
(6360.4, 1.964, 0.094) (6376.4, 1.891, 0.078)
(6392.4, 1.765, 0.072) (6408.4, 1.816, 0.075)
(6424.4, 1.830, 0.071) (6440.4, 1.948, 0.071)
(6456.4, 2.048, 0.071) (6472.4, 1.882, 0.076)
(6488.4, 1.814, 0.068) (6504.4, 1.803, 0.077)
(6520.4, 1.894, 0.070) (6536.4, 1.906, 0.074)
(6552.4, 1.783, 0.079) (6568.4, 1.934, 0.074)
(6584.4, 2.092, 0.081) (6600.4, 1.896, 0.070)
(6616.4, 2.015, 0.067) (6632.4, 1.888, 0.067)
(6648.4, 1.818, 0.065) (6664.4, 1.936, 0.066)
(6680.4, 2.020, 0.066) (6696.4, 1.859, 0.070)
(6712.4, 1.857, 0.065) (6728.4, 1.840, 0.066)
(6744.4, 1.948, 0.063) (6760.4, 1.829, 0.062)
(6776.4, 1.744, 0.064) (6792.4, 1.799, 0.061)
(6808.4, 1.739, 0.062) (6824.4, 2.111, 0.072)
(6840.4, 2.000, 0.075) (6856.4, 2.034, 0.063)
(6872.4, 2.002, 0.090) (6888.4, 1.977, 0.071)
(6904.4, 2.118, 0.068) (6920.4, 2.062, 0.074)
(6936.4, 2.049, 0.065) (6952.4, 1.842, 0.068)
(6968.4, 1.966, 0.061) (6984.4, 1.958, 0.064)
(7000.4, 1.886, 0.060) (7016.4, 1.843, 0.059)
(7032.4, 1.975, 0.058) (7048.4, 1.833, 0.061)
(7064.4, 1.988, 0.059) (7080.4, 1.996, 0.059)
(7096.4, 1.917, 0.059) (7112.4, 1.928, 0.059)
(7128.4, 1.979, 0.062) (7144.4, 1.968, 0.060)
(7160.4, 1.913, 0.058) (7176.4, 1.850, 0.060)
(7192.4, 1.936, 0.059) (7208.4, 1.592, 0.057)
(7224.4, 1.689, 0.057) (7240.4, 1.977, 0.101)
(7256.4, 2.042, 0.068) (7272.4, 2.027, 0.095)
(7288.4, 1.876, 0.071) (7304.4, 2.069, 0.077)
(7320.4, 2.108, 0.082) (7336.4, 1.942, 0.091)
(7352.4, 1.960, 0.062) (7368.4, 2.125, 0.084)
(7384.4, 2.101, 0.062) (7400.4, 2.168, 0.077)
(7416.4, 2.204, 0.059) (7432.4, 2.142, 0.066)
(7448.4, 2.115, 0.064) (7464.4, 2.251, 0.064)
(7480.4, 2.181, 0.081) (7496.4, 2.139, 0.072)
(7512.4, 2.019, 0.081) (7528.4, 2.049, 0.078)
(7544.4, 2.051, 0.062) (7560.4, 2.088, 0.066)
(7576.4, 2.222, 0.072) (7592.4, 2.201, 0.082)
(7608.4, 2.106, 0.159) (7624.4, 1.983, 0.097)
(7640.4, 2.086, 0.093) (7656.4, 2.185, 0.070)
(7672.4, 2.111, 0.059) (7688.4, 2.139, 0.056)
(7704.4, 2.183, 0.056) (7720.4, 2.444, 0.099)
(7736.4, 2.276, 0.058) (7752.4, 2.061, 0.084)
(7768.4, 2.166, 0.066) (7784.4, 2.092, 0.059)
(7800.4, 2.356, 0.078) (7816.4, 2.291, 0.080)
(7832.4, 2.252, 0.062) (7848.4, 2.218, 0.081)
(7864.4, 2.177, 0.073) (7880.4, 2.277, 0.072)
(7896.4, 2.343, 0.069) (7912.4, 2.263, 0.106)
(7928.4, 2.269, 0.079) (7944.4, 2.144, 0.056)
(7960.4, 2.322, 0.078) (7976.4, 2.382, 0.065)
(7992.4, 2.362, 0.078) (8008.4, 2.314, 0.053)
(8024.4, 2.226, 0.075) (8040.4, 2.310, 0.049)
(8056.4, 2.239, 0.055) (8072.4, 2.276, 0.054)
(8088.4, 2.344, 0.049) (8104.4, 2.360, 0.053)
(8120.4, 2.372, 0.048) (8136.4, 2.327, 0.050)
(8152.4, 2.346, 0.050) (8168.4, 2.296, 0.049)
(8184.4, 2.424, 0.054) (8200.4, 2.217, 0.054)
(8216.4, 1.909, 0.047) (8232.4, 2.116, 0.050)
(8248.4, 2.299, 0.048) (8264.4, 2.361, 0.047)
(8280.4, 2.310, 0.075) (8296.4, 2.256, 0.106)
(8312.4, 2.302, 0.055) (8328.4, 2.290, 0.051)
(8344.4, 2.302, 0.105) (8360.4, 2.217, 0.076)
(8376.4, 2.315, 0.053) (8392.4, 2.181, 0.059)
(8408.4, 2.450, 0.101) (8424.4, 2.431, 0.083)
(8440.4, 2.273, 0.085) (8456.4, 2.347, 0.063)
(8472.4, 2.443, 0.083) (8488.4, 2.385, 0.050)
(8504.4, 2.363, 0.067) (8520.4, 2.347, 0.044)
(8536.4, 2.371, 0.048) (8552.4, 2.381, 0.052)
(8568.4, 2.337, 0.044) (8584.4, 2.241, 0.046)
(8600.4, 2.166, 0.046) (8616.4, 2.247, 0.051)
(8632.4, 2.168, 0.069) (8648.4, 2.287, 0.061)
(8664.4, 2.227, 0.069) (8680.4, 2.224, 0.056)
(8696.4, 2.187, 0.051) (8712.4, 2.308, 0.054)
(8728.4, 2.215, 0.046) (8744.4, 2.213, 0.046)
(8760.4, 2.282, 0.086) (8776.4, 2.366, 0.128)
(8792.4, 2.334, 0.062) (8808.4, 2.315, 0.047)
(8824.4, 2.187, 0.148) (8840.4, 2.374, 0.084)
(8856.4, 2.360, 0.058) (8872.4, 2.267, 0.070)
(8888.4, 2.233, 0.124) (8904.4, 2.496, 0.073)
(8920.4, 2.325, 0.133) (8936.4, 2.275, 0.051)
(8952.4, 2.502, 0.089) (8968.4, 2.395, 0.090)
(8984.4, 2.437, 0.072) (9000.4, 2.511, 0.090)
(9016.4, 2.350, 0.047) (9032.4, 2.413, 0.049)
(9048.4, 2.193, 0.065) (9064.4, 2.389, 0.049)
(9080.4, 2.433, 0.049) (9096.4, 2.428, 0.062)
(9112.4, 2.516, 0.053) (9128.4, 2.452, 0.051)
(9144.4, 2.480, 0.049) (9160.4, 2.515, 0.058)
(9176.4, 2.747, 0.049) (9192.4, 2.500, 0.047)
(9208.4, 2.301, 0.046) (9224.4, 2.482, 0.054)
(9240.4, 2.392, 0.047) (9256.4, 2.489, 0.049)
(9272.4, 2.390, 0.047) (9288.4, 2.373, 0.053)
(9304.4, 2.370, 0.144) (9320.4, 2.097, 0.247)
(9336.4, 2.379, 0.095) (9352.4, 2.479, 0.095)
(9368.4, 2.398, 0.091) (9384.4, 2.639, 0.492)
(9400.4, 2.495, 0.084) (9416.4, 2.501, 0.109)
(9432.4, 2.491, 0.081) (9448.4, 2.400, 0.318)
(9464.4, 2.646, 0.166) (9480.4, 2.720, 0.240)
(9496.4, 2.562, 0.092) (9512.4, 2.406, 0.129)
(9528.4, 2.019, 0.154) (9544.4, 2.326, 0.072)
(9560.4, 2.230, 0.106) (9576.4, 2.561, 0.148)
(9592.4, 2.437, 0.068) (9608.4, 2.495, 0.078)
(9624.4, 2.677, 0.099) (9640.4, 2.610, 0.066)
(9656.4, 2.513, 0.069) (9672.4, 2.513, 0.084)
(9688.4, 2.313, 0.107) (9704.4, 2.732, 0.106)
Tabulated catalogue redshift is 0.39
